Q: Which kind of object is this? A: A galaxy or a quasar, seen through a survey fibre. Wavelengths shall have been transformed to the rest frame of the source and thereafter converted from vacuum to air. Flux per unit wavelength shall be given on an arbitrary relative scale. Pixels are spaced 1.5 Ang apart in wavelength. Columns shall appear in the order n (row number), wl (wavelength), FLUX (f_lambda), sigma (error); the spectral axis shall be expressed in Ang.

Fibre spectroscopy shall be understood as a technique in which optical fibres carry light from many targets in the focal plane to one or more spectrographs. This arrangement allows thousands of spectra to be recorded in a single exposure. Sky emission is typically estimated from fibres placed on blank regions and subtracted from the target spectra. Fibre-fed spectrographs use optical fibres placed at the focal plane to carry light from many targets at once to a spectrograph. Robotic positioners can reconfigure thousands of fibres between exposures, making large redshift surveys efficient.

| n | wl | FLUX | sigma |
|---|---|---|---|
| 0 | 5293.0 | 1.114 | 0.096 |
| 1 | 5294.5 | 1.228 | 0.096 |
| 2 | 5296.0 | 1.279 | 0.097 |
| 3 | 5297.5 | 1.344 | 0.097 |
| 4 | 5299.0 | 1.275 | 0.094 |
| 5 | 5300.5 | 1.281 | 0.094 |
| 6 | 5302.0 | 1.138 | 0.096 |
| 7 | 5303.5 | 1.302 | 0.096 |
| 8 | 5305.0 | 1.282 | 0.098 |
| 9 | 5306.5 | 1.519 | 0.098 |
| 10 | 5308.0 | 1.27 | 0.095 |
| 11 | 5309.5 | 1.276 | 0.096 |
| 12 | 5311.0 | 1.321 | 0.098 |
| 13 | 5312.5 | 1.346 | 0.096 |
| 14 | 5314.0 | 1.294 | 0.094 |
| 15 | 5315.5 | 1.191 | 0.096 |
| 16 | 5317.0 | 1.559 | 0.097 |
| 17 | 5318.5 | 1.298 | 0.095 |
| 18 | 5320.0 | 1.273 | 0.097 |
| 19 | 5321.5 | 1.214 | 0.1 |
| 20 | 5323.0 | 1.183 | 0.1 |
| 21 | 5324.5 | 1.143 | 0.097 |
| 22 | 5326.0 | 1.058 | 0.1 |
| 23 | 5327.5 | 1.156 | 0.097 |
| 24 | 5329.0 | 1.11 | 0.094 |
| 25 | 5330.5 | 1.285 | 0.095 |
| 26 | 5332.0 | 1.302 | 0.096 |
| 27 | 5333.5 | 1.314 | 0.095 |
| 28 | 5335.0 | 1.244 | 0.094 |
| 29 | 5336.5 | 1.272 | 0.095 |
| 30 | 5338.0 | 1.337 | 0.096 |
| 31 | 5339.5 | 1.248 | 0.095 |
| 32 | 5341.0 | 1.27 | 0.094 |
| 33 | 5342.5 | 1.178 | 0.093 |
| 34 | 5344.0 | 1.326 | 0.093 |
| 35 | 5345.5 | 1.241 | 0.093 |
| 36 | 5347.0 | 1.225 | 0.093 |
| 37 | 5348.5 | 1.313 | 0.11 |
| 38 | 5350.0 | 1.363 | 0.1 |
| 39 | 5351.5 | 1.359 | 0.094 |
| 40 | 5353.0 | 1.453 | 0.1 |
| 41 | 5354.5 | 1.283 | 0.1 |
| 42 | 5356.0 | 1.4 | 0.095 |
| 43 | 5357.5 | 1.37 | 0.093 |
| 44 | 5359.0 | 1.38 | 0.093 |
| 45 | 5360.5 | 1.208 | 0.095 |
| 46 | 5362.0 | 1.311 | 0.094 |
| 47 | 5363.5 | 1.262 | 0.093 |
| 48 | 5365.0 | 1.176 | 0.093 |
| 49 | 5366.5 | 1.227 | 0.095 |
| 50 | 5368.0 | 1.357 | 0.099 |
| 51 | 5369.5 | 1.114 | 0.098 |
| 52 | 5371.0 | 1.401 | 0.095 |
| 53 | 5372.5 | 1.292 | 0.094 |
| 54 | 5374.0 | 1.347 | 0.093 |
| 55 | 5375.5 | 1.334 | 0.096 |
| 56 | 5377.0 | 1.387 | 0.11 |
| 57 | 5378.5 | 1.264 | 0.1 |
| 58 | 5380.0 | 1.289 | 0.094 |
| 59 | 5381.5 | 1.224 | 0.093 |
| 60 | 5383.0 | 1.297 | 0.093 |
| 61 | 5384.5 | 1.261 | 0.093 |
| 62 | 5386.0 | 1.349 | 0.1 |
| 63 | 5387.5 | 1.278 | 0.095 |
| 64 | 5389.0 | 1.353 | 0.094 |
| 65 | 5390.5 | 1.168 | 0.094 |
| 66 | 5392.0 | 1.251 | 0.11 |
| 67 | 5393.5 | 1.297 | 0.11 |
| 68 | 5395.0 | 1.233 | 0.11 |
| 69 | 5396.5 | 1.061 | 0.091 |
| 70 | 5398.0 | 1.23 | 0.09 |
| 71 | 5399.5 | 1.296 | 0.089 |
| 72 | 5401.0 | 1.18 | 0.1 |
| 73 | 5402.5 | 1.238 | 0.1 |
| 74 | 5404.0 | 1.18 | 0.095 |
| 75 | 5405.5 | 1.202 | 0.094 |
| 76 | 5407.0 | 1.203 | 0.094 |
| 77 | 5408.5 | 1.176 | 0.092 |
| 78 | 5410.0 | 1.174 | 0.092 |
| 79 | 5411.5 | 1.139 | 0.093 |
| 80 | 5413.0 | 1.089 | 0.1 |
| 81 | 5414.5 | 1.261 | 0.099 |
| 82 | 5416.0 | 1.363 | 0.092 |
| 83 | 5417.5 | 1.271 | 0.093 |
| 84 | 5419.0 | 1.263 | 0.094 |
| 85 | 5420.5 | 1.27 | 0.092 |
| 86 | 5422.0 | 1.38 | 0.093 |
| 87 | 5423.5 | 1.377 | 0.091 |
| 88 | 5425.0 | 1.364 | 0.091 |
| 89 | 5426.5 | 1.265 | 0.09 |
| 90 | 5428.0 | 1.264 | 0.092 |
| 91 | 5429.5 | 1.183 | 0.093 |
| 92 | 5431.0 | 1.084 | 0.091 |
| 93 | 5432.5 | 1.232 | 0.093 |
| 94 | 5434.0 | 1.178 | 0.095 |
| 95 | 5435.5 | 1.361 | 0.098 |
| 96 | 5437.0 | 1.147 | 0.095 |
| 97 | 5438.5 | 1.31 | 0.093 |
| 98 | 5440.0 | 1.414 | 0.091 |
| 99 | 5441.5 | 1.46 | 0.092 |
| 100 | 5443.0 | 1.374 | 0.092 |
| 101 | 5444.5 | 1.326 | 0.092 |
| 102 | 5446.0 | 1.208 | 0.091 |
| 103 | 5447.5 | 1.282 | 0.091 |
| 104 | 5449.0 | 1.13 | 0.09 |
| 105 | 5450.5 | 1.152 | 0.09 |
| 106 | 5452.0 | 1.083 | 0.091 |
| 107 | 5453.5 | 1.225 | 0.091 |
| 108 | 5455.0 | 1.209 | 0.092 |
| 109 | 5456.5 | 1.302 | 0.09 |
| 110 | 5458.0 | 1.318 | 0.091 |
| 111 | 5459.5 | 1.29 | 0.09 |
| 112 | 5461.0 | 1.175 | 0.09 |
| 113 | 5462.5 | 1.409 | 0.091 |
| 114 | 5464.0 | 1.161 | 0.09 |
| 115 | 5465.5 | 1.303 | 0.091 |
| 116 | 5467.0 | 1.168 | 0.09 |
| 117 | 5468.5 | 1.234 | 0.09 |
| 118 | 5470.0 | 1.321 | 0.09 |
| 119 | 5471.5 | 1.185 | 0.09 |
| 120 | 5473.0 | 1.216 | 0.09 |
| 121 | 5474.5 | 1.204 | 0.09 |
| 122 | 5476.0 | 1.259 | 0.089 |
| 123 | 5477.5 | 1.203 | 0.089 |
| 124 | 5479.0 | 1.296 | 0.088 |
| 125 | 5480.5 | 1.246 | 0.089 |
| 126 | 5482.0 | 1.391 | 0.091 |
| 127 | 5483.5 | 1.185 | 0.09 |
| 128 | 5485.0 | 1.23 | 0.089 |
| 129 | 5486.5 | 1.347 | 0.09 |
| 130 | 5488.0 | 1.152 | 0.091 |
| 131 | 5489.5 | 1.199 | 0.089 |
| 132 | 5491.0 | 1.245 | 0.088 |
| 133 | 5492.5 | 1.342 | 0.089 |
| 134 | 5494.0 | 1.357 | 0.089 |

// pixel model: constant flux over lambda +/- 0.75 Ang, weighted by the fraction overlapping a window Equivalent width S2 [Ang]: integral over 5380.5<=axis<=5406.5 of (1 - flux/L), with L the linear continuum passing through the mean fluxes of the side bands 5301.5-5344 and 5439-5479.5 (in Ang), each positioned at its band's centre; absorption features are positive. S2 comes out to 0.40 Ang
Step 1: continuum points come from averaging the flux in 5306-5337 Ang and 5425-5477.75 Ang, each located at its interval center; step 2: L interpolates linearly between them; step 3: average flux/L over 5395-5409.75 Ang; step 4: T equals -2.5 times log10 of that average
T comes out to 0.05 mag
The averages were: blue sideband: 1.27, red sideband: 1.25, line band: 1.2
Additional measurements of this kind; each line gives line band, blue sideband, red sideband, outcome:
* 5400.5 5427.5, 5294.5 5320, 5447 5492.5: 0.01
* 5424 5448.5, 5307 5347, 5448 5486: -0.03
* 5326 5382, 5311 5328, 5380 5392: -0.02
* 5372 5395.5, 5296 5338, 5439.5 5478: -0.02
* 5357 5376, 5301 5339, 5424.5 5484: -0.02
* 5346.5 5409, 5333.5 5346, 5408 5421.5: -0.03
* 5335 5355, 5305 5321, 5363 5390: 0.01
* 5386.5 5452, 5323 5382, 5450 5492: 0.01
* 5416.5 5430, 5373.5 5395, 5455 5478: -0.02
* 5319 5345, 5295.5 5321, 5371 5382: 0.07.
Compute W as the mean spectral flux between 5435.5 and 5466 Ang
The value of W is 1.27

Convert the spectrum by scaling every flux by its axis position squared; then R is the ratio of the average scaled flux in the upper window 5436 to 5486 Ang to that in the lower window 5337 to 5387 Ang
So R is 1.0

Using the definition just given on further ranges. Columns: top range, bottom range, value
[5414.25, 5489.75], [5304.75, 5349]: 1.04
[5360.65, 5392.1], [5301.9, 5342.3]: 1.03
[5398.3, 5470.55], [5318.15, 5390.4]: 1.01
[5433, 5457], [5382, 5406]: 1.03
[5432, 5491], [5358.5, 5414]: 1.03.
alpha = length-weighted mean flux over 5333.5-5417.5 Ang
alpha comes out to 1.27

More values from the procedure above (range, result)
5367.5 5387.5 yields 1.3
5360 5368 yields 1.25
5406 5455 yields 1.25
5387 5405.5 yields 1.23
